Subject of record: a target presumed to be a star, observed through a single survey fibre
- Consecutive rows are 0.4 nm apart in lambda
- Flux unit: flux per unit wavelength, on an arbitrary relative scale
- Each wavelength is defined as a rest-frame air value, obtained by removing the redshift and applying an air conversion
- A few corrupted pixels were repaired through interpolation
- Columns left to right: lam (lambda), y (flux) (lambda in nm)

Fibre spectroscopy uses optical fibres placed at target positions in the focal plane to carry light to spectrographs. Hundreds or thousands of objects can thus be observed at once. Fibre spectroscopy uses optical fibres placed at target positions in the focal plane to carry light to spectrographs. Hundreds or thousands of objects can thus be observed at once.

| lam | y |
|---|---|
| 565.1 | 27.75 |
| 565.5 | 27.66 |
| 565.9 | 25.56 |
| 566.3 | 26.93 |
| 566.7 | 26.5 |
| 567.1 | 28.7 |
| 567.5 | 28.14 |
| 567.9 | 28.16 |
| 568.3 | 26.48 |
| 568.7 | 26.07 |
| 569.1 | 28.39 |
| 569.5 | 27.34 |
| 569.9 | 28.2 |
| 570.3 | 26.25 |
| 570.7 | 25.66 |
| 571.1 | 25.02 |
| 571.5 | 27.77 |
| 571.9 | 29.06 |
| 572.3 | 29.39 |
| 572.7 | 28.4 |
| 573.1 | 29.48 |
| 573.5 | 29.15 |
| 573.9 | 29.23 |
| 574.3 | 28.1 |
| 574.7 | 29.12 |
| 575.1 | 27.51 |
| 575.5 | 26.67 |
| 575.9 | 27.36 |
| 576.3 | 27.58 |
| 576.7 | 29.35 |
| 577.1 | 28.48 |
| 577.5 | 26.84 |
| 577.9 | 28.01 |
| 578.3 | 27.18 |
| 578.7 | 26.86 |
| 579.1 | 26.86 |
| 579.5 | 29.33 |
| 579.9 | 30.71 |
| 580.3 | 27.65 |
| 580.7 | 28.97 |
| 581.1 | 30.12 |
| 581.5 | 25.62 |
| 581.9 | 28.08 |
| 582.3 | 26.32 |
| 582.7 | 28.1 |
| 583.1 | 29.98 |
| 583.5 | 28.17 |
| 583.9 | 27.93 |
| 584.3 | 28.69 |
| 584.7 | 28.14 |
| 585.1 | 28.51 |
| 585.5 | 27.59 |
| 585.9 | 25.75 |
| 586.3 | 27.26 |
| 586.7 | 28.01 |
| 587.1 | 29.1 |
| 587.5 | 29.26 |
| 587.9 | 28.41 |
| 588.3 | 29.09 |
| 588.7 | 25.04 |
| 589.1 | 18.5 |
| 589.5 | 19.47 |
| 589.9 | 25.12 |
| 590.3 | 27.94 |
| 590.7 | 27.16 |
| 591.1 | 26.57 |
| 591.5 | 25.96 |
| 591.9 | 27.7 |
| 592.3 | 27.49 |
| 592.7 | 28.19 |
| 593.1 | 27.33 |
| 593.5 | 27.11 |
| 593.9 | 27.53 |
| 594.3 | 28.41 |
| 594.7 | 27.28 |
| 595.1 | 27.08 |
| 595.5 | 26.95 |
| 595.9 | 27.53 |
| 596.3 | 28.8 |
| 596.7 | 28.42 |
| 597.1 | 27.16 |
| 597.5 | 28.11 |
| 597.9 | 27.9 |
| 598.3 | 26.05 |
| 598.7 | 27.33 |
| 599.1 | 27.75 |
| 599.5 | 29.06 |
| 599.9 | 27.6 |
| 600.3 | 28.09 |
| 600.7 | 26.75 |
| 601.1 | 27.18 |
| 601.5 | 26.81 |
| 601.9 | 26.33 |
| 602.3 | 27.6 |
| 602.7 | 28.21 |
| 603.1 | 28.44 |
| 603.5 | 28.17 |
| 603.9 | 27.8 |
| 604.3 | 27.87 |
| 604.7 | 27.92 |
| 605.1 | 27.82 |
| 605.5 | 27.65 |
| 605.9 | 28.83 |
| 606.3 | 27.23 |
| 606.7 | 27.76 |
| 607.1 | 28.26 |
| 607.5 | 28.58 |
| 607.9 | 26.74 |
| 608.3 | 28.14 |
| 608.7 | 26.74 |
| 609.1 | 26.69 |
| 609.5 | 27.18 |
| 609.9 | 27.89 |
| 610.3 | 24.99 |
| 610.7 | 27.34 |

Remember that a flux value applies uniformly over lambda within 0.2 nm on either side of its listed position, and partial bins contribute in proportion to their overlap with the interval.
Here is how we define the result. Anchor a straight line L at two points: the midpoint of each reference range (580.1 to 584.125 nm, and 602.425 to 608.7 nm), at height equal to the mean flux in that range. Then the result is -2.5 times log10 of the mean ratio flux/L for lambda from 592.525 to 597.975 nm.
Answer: 0.01 mag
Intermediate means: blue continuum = 28.1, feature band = 27.7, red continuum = 27.9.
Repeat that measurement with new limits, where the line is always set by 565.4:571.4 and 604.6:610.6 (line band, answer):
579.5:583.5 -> -0.05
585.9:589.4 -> 0.03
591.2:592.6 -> 0.01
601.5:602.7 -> 0.01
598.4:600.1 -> -0.02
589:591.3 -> 0.12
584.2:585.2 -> -0.05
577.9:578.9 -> 0.00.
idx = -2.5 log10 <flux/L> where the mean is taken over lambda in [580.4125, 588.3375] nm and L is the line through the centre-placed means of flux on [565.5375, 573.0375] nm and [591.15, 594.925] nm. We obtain -0.029 mag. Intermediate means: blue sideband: 27.4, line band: 28.1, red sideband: 27.4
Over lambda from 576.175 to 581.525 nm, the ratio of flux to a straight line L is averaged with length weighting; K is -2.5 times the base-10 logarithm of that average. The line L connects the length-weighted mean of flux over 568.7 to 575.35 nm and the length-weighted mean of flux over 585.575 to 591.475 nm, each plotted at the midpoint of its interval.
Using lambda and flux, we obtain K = -0.04 mag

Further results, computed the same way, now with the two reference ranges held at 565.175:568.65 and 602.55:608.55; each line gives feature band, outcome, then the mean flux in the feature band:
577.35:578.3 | 0.00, 27.4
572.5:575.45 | -0.05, 28.6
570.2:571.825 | 0.04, 26.4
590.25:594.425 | 0.01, 27.4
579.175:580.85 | -0.06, 29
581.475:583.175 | -0.01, 27.7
